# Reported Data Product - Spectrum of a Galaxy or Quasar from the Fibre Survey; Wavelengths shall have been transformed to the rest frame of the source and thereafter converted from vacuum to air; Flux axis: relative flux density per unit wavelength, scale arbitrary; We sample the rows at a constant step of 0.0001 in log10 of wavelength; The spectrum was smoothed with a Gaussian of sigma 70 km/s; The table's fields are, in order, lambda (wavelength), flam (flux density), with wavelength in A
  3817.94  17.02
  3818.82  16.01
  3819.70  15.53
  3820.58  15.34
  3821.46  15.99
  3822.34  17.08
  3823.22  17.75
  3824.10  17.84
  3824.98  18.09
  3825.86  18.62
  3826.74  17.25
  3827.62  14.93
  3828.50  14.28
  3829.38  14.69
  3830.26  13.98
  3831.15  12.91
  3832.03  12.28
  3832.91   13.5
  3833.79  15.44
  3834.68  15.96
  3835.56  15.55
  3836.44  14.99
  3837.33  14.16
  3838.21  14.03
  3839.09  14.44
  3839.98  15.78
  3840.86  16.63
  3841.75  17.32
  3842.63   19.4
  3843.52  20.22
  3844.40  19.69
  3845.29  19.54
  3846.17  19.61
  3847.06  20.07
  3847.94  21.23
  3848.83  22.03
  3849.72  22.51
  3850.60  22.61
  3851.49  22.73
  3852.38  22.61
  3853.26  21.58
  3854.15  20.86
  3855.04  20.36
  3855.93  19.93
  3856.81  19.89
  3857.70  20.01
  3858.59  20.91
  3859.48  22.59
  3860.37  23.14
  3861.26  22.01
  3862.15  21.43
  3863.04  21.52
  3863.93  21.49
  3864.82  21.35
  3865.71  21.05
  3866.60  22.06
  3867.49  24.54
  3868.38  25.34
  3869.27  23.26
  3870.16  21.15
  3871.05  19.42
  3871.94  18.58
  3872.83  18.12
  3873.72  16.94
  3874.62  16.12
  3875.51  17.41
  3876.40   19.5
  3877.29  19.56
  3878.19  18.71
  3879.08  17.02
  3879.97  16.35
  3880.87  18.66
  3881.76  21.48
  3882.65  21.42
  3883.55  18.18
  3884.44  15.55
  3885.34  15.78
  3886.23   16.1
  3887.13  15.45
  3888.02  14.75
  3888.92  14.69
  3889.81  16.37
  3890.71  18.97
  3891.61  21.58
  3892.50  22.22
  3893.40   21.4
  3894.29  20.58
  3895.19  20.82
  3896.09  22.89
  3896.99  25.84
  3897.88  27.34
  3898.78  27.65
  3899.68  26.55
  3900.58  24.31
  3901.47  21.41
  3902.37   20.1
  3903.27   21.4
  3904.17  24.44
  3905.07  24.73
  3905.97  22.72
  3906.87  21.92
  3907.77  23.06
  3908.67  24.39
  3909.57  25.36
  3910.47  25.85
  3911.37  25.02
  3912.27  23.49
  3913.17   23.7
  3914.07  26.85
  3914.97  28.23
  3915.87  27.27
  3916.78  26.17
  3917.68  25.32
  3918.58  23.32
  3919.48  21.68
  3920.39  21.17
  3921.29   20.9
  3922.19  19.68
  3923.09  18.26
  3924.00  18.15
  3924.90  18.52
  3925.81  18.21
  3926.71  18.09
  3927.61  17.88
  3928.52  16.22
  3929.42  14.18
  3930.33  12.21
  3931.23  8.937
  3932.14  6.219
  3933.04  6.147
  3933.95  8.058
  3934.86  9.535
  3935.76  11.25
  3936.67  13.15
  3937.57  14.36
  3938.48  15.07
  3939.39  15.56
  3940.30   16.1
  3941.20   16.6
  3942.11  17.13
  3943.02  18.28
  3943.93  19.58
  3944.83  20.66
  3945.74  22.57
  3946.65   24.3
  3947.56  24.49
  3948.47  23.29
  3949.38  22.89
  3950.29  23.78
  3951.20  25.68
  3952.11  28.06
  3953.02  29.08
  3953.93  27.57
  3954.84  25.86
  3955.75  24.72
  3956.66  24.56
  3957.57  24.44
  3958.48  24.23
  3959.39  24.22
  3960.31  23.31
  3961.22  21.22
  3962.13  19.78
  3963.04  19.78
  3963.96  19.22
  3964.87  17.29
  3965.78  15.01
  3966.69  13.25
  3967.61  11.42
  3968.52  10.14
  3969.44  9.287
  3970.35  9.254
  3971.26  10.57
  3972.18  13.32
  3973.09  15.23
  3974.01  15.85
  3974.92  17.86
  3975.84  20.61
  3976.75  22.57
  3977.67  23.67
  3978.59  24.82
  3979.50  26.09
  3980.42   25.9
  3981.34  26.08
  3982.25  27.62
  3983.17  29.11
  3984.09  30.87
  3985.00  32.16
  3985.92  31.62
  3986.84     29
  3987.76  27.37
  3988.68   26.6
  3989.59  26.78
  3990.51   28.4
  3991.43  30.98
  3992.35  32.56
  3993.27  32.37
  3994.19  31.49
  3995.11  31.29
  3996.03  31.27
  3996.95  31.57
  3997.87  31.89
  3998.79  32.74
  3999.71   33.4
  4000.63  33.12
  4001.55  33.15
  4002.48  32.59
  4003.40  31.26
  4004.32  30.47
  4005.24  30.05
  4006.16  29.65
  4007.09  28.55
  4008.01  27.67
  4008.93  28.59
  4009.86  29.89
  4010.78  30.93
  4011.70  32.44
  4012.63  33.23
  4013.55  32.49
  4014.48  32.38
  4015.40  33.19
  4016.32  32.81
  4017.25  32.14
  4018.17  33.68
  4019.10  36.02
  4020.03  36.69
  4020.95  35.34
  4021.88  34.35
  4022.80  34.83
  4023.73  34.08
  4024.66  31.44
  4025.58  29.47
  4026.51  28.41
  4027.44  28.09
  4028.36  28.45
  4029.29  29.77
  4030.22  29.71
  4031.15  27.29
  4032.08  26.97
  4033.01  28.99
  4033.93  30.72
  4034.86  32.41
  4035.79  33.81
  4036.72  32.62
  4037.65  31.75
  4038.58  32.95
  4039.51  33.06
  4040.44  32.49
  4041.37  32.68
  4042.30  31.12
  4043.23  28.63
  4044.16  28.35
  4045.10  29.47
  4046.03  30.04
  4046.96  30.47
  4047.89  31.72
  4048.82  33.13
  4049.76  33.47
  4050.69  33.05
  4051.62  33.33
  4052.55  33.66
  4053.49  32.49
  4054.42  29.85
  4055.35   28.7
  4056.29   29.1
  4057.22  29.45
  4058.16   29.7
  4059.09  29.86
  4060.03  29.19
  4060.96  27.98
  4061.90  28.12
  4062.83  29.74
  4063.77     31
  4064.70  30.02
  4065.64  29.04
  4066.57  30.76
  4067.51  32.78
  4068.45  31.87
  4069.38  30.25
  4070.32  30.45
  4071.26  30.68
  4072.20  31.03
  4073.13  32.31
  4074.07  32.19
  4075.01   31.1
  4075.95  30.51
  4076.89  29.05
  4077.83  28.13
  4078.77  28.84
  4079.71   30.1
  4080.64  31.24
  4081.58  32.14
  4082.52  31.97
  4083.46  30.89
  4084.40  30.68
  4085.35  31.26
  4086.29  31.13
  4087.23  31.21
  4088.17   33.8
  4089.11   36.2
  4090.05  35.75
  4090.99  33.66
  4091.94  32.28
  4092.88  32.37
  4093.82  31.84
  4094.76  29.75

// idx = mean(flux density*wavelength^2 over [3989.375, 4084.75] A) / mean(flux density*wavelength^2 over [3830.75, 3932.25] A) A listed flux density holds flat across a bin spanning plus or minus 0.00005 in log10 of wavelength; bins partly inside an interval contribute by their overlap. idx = 1.68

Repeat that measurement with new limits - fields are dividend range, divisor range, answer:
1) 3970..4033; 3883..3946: 1.55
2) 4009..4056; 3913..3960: 1.67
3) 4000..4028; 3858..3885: 1.70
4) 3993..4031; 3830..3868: 1.79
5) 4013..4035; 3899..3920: 1.38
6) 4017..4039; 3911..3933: 1.70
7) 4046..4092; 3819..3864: 1.91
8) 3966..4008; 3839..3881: 1.35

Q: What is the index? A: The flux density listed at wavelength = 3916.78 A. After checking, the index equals 26.17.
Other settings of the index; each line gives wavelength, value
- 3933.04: 6.147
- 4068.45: 31.87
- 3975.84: 20.61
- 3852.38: 22.61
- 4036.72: 32.62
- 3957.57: 24.44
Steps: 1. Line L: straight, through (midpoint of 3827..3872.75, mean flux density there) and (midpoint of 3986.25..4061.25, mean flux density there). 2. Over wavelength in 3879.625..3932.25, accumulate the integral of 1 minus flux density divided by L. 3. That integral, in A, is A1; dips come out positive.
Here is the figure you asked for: 5.0 A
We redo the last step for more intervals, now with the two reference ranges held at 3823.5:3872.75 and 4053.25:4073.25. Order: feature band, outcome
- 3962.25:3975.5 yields 5.74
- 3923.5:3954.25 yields 7.95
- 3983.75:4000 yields -2.57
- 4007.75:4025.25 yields -3.18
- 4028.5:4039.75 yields -0.81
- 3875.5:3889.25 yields 2.14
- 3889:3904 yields -0.53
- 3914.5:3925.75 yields 0.24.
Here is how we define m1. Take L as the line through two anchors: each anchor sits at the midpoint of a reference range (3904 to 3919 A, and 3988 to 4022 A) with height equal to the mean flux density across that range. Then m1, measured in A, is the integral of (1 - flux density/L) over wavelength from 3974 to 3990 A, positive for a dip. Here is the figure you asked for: 2.1 A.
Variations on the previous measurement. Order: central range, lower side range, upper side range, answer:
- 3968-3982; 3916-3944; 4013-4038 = 3.3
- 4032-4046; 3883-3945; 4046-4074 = -0.9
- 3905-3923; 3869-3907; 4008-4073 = -1.6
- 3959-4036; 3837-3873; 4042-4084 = 0.8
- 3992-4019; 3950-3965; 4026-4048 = -3.8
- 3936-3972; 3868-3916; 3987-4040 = 9.2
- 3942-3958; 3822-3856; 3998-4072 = 1.0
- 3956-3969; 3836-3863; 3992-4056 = 3.9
